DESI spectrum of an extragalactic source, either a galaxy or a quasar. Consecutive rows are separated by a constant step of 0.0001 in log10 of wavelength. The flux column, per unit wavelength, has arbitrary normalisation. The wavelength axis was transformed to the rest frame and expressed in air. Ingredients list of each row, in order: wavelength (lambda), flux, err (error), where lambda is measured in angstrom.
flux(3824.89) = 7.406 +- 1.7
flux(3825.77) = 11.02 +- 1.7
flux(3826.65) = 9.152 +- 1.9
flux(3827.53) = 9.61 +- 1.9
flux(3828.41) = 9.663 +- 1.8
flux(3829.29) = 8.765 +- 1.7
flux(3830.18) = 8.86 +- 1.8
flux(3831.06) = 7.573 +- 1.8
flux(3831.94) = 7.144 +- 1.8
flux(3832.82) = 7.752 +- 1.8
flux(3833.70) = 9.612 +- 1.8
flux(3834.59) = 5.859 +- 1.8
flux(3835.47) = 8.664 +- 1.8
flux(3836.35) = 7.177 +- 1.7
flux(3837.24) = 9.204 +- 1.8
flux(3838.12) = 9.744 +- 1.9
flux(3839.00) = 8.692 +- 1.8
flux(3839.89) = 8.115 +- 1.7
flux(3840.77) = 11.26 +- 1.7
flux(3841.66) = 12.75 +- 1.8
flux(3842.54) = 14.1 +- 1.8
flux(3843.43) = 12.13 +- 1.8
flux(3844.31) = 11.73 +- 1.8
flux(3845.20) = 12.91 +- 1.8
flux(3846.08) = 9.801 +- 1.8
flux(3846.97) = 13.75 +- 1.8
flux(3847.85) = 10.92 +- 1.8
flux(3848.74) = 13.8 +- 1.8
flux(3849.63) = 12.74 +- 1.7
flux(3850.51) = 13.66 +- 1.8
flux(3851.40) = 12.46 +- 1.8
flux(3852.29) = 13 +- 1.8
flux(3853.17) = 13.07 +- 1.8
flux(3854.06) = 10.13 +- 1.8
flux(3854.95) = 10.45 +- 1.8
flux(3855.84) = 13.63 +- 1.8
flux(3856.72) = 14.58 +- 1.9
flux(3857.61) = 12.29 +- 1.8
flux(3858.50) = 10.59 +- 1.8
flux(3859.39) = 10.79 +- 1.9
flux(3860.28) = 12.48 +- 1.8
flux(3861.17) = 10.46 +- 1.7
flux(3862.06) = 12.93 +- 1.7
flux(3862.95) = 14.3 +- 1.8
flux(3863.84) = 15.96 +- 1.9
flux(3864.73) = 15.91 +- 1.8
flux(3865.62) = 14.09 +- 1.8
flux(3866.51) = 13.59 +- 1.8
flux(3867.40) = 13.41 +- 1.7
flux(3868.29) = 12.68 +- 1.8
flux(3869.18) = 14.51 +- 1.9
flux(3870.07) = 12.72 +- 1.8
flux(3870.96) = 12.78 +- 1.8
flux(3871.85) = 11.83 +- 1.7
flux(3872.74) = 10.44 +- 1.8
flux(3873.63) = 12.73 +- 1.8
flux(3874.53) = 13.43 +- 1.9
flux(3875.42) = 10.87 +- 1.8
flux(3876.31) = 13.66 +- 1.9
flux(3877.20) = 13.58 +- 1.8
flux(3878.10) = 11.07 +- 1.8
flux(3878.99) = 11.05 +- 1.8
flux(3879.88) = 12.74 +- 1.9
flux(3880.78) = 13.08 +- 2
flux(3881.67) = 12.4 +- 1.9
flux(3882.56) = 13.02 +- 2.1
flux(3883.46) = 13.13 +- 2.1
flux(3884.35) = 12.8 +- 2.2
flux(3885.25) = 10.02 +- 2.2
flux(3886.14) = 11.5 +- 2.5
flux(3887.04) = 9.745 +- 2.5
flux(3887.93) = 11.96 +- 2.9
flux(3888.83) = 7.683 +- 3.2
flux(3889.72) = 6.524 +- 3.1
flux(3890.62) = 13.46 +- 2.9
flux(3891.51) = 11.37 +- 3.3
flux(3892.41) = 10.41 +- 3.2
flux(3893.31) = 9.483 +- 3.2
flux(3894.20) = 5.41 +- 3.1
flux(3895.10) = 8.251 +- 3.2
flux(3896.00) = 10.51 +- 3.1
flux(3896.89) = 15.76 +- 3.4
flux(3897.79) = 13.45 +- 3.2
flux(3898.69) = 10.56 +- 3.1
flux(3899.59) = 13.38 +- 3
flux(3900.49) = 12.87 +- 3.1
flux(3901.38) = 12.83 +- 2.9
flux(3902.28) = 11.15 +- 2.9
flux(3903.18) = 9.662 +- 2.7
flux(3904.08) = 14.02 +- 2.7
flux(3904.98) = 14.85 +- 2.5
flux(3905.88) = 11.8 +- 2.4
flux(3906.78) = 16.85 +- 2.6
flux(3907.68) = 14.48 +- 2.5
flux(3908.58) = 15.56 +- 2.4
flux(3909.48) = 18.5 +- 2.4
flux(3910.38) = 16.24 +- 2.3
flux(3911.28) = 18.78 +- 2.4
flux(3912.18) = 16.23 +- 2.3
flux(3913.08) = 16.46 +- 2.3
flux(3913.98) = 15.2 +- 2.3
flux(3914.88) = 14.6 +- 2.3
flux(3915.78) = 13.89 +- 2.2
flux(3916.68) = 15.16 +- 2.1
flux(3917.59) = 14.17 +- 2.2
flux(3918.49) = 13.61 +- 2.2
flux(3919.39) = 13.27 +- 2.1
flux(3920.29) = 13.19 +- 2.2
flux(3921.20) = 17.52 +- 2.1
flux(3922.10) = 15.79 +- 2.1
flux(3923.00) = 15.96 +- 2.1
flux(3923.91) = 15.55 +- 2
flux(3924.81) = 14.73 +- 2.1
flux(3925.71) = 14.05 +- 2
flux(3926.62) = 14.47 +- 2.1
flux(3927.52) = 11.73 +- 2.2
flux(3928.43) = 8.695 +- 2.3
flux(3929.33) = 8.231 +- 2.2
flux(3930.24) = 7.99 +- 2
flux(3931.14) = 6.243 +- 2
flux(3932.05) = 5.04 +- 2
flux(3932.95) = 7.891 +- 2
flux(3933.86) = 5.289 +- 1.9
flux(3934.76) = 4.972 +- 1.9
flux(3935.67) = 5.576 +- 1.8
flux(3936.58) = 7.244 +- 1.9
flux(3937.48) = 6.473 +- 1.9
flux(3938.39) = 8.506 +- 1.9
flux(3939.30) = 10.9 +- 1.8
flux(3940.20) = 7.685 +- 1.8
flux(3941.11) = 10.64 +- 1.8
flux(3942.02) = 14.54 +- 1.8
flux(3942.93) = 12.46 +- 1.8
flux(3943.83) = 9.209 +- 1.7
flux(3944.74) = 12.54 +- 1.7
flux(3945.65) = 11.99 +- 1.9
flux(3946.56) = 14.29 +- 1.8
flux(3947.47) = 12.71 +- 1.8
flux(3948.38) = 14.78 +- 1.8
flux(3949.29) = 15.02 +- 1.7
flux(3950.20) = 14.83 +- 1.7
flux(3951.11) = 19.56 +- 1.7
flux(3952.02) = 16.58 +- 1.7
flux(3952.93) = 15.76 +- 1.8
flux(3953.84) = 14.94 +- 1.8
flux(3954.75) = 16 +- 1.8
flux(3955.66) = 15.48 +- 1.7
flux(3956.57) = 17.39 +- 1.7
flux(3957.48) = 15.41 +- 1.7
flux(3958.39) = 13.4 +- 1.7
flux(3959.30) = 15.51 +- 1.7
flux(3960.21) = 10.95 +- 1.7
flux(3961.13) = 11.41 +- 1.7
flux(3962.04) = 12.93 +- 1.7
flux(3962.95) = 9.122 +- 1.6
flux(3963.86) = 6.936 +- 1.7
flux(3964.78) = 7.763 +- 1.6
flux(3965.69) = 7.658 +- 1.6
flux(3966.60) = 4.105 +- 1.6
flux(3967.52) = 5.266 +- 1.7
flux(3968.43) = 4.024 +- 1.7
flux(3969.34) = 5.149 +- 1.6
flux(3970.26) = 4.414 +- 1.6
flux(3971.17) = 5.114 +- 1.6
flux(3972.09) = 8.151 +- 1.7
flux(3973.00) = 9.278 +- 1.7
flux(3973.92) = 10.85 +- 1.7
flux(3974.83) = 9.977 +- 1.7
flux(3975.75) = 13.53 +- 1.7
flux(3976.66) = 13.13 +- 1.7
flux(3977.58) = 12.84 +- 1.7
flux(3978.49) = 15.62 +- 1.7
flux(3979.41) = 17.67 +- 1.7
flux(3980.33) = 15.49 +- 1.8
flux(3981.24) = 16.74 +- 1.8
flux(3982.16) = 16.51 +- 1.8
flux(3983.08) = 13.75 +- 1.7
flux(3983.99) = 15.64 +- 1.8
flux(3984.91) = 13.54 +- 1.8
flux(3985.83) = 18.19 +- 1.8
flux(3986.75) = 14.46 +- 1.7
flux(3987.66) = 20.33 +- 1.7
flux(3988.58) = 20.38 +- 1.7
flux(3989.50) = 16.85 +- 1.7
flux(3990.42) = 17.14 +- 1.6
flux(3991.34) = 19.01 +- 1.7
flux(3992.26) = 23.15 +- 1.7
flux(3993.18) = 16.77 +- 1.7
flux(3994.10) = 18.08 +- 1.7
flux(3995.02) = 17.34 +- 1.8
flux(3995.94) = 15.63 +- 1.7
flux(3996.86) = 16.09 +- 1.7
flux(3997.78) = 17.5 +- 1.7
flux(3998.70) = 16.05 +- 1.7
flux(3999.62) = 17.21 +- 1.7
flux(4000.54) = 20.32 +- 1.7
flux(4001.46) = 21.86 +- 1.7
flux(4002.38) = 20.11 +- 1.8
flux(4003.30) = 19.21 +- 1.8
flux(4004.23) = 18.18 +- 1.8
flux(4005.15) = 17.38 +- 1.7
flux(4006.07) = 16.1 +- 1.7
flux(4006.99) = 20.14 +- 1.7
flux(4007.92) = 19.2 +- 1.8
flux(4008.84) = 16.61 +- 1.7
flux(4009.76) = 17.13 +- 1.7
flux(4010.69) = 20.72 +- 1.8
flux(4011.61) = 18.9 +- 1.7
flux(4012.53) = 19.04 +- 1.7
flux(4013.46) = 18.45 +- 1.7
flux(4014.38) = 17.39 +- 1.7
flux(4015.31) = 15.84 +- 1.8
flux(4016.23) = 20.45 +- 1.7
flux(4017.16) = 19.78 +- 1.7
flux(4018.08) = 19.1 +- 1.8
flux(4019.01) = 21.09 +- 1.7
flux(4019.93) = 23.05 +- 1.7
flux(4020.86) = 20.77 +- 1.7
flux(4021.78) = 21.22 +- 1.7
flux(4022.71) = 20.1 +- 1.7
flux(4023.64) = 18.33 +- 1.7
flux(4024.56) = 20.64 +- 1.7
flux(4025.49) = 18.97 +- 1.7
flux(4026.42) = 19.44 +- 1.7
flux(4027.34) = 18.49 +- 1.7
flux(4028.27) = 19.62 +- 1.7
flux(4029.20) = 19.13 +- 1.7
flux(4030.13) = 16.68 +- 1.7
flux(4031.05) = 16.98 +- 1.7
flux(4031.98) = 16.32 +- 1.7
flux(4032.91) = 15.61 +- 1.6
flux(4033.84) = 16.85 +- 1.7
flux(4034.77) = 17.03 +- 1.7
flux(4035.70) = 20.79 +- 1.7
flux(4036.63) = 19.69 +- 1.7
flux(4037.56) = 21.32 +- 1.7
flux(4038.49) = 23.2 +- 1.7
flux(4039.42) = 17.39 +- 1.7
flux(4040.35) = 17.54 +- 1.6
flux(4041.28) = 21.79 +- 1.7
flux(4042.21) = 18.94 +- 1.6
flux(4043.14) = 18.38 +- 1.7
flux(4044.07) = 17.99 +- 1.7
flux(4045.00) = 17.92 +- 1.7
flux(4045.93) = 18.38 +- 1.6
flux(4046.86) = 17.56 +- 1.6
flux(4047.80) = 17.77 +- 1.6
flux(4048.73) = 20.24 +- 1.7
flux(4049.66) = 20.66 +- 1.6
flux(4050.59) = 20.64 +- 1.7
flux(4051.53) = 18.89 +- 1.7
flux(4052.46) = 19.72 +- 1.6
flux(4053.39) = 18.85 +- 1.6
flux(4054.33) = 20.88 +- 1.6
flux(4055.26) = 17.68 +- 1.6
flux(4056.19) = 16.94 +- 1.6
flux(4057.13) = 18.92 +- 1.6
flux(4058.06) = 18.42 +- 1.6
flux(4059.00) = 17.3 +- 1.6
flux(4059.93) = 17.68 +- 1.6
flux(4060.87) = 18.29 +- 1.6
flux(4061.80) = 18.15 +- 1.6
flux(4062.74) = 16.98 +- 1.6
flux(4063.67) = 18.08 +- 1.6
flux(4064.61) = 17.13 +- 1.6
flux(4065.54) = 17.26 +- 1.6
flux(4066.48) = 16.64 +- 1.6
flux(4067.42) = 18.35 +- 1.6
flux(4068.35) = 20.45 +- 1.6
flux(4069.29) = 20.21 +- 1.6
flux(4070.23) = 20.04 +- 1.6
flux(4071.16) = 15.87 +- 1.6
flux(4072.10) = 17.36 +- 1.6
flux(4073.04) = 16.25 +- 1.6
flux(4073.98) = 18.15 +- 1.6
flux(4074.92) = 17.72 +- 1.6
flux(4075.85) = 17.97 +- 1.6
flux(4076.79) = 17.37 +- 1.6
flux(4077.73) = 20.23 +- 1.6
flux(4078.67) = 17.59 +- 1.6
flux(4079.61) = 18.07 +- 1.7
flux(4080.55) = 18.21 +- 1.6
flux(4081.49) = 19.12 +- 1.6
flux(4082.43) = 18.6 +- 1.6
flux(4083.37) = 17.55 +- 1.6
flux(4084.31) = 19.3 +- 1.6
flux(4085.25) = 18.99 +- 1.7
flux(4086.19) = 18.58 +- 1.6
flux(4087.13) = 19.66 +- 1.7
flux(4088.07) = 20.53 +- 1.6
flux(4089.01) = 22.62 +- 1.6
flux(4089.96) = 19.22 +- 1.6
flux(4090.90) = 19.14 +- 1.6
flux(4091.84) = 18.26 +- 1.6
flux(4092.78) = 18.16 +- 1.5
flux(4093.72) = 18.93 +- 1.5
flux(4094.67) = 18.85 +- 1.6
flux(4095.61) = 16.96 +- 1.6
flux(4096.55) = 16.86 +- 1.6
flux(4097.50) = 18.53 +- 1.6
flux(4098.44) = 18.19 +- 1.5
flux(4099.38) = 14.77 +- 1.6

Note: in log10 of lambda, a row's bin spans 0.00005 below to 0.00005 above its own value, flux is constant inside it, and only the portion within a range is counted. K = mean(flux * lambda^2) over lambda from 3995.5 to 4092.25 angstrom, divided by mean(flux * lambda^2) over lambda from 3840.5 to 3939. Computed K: 1.6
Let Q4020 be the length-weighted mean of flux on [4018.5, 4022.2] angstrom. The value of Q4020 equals 21.5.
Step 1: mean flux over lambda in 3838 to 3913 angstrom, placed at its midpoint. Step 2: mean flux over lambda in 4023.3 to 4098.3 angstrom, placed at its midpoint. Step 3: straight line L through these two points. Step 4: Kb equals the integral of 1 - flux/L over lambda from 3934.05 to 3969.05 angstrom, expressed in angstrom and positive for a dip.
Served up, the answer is 8.4 angstrom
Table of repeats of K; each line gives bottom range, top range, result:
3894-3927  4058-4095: 1.42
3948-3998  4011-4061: 1.43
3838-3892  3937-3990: 1.08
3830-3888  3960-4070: 1.55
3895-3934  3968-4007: 1.21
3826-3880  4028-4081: 1.77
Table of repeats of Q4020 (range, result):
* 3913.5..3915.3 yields 15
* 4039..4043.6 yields 18.8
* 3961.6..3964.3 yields 9.68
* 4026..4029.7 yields 19.1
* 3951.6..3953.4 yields 16.2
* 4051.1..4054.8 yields 19.6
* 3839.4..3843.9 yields 11.6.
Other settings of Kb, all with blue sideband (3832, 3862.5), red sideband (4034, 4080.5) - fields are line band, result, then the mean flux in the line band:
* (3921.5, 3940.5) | 5.8 angstrom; 9.75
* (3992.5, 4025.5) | -3.7 angstrom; 18.8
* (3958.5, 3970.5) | 5.5 angstrom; 8.31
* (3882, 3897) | 2.5 angstrom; 10.5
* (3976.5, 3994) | -0.8 angstrom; 16.8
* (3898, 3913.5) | -1.3 angstrom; 14.3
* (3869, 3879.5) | -0.2 angstrom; 12.3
